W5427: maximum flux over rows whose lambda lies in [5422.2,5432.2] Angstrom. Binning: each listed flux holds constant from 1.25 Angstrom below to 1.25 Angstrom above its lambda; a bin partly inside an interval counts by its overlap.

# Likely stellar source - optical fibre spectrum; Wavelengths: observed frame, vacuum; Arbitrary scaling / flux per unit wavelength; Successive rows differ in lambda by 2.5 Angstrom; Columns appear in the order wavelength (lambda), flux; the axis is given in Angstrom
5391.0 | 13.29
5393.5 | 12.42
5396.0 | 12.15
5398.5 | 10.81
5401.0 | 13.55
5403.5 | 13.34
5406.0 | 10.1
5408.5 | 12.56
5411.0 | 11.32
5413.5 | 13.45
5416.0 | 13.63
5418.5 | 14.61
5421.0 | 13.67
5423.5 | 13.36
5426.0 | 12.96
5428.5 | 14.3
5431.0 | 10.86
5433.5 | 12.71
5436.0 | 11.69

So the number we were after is 14.3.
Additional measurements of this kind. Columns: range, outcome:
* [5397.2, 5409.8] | 13.55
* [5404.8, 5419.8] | 14.61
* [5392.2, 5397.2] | 12.42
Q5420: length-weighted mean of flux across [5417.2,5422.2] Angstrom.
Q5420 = 14.1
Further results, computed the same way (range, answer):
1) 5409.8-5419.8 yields 13.3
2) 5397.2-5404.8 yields 12.5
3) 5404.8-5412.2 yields 11.3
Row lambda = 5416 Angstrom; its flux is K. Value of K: 13.63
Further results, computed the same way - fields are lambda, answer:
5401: 13.55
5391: 13.29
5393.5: 12.42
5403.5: 13.34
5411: 11.32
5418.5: 14.61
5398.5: 10.81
